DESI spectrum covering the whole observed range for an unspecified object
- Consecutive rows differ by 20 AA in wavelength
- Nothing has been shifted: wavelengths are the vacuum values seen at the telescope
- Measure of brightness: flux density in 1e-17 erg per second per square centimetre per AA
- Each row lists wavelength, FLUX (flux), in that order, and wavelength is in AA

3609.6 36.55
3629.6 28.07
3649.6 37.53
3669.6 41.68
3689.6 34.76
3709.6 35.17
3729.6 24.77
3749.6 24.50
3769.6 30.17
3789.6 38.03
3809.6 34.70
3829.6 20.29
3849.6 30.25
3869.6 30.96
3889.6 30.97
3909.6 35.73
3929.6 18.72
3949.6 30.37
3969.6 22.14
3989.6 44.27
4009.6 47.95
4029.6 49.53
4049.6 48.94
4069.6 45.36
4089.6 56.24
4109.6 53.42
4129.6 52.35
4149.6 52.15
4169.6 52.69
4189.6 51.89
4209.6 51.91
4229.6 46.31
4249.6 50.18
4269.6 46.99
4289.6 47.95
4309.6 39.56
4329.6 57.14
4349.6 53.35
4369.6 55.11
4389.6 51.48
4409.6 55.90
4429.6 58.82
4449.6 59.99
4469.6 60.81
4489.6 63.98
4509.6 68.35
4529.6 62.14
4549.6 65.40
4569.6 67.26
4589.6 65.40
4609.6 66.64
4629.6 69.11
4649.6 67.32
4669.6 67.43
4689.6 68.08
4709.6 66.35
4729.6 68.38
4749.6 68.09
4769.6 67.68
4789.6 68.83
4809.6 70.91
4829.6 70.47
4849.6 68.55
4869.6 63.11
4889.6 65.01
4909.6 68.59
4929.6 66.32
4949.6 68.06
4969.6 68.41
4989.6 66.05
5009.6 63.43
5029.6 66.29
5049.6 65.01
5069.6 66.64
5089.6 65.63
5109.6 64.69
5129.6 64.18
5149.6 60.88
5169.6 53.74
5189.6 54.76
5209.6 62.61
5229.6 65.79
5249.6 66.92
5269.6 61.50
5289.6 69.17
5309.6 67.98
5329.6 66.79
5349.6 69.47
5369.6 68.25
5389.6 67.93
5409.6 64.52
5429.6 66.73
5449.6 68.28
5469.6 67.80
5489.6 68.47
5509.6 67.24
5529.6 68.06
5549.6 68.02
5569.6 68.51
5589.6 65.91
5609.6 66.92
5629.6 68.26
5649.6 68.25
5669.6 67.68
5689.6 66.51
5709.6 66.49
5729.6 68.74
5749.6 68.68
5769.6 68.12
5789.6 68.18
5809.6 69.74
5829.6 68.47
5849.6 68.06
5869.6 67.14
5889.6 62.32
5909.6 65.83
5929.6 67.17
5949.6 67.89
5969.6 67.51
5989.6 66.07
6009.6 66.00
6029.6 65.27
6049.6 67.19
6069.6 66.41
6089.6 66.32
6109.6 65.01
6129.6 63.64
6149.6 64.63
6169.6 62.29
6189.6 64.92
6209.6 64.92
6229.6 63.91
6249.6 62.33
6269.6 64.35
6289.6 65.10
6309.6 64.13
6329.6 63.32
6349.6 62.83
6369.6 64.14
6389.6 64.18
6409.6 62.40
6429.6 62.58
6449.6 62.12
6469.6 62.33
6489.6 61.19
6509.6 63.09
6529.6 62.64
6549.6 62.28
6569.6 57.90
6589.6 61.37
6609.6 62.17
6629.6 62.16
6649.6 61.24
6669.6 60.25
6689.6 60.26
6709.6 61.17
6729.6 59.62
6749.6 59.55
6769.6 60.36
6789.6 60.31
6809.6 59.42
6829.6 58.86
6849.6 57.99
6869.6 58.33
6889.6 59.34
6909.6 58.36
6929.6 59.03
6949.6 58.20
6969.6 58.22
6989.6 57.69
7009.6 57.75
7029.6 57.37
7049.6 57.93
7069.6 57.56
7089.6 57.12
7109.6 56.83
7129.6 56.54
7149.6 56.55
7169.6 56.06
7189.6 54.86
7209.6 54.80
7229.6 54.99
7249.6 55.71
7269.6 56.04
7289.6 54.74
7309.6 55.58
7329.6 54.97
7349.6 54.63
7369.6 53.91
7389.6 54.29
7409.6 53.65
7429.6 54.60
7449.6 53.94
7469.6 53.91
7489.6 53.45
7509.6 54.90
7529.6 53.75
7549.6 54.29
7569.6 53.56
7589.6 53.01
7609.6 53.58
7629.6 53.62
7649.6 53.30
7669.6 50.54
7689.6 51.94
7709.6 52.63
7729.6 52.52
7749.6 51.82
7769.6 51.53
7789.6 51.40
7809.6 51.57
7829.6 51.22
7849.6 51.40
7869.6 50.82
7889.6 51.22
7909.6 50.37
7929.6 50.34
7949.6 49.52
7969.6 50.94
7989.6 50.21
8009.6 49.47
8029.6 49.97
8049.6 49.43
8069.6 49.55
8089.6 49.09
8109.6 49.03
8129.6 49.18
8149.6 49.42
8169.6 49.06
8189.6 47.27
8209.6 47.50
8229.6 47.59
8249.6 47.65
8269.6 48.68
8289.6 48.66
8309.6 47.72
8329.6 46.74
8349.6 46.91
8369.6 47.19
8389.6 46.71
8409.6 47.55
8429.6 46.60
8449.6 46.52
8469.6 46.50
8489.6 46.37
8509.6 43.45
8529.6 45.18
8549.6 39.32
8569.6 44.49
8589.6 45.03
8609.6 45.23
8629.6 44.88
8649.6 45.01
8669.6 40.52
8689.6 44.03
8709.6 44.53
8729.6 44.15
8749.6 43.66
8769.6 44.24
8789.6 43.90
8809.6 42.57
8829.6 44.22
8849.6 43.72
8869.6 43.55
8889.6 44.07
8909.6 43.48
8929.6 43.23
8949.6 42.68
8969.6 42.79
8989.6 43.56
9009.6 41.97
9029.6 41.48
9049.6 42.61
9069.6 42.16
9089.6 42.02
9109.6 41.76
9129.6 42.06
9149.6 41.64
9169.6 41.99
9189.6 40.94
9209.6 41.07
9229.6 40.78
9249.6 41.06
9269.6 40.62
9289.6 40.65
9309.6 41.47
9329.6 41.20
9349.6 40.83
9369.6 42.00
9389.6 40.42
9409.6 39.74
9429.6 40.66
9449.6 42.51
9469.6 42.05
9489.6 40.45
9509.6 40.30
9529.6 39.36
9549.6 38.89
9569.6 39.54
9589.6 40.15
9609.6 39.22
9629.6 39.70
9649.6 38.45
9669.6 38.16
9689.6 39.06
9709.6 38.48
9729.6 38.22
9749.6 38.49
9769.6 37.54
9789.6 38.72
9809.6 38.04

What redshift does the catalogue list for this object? 0.00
